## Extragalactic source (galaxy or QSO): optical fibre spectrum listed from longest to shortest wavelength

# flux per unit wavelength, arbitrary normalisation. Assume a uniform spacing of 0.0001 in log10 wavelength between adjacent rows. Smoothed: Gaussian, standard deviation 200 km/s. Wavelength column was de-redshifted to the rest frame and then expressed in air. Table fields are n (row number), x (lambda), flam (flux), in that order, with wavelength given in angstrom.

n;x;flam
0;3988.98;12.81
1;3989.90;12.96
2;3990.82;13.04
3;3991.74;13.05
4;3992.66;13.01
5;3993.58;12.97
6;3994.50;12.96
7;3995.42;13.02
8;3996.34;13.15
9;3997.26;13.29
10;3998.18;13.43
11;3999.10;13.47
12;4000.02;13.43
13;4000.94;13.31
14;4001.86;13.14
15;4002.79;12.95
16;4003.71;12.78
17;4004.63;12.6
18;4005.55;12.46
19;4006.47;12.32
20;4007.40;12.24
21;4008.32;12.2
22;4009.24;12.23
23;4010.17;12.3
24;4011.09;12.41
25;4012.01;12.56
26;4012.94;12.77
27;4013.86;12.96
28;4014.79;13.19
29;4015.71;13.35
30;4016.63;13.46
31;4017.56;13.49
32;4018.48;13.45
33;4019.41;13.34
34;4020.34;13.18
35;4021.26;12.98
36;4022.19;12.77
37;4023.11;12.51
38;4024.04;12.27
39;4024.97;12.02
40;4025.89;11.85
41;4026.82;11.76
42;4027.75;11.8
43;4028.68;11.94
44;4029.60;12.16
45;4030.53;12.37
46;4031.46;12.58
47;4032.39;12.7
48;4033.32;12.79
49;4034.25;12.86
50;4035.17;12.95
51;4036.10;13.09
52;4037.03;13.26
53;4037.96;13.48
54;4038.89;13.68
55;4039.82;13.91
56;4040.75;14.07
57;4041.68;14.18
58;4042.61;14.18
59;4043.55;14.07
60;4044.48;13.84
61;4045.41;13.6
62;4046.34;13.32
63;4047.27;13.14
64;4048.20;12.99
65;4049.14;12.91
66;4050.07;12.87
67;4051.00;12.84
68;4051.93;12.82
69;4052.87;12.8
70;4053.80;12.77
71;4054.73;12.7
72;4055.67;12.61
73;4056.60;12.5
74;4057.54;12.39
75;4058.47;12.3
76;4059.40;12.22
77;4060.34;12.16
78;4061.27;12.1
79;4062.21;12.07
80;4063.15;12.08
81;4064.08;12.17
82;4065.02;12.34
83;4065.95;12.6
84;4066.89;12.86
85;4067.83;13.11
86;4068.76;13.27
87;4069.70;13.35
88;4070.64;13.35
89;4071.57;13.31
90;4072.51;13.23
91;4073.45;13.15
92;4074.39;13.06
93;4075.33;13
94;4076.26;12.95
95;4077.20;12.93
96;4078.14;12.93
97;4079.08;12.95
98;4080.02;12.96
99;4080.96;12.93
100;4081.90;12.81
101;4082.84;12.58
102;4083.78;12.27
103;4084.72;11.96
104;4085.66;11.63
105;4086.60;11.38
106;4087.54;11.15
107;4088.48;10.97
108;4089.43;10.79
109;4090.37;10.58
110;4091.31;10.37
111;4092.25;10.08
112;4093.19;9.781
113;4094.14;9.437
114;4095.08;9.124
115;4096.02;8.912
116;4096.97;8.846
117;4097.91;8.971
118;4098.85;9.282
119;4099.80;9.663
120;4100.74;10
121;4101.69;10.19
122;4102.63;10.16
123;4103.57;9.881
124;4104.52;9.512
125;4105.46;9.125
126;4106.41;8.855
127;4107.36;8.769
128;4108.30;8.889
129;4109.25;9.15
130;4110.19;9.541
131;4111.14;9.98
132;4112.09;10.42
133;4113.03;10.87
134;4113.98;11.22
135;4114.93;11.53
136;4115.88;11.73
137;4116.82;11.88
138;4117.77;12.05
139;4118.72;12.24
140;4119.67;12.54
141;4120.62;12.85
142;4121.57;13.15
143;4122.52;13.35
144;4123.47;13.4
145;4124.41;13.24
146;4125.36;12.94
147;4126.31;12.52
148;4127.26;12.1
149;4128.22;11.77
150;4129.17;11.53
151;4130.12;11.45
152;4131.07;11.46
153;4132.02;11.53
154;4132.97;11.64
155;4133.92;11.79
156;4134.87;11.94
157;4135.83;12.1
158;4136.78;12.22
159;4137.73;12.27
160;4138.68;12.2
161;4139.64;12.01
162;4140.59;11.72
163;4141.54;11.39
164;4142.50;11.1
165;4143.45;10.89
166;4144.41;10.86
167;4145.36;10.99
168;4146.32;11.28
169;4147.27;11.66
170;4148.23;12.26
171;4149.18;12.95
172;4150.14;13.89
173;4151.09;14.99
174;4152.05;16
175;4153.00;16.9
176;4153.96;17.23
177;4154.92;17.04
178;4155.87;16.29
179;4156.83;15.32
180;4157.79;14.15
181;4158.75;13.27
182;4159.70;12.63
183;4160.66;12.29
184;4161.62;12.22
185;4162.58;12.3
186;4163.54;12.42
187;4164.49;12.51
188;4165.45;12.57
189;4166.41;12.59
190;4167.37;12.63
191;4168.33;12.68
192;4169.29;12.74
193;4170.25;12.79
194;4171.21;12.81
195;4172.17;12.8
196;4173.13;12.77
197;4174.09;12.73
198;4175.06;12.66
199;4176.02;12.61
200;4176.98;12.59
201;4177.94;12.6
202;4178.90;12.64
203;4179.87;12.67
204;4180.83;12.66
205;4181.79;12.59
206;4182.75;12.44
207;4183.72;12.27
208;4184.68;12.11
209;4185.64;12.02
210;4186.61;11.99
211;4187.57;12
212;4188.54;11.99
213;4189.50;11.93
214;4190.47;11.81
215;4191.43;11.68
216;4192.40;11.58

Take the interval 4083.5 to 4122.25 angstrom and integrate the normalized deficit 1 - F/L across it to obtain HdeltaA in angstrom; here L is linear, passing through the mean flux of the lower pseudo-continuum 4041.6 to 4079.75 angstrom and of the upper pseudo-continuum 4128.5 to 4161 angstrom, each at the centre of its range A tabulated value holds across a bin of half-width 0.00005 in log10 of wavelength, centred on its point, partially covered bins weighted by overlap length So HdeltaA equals 7.21 angstrom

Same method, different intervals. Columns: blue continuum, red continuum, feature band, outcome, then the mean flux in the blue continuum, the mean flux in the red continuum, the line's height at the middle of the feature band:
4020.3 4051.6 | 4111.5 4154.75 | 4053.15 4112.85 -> 6.2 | 13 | 12.4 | 12.7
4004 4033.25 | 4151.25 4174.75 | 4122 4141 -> 1.8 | 12.6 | 13.7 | 13.4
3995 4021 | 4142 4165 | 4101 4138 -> 5.5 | 12.9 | 13.4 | 13.3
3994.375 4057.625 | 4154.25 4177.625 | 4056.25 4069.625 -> 0.5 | 12.9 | 13.2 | 13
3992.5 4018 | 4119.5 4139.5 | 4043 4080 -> -0.7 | 12.9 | 12.3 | 12.6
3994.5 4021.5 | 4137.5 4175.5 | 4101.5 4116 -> 3.4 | 12.9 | 13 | 13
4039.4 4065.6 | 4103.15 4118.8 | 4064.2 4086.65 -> -1.7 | 12.9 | 10.3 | 11.9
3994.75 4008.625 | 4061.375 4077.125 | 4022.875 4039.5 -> 0.4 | 12.9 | 12.9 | 12.9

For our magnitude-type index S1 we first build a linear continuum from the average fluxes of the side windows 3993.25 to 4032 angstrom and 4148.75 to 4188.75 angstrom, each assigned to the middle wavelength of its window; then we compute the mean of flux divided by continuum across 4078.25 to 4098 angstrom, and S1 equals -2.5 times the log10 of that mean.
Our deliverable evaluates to 0.17 mag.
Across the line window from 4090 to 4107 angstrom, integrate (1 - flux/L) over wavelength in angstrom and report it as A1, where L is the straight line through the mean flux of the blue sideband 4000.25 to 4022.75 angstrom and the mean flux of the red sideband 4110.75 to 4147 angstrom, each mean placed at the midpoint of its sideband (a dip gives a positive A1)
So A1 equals 3.5 angstrom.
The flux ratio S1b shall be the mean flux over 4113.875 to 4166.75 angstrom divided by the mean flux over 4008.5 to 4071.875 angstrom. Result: 1.0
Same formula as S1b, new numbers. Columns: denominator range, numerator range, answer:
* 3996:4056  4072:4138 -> 0.87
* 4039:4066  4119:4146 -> 0.93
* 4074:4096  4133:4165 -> 1.12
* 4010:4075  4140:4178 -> 1.01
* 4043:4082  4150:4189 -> 1.03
